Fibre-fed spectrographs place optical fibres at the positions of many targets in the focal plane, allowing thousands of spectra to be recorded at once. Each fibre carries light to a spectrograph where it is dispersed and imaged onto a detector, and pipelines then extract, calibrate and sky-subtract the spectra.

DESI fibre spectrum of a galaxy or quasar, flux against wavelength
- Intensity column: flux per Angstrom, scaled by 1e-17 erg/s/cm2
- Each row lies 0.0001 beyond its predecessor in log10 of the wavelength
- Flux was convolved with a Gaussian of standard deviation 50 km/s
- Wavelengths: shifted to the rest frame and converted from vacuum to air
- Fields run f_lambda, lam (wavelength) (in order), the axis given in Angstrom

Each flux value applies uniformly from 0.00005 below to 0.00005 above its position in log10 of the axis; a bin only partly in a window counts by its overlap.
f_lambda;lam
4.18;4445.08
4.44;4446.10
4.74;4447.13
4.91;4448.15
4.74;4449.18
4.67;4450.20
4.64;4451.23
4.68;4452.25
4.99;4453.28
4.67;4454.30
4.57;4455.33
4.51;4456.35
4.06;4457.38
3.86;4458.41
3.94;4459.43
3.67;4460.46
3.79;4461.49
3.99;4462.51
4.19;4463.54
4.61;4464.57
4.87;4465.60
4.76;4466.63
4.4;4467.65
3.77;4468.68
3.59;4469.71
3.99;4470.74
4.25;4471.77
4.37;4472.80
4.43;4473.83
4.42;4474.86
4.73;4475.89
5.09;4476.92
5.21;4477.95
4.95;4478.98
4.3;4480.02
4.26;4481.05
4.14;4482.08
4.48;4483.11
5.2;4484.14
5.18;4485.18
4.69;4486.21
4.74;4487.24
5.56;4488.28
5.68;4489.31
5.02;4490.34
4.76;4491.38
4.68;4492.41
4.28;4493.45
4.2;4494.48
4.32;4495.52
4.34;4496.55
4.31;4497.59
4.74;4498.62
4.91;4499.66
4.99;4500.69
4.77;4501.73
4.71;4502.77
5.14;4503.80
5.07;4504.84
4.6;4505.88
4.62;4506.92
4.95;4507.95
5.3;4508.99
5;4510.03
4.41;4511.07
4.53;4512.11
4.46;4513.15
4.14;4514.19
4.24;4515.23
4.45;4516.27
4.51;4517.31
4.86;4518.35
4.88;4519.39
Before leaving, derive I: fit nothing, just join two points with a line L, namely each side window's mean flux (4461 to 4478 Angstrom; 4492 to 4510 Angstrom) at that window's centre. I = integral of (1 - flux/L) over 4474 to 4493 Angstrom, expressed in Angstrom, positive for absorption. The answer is -1.3 Angstrom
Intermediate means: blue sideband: 4.36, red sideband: 4.71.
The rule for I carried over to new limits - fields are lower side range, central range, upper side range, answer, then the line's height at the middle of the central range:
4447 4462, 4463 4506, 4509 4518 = -1.58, 4.47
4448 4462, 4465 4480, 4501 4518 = 0.02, 4.49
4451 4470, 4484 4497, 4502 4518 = -0.82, 4.53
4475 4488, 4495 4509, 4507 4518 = -0.29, 4.65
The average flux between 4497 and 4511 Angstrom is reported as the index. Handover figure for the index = 4.84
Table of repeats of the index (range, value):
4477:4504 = 4.75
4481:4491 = 4.92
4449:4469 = 4.37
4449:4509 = 4.58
